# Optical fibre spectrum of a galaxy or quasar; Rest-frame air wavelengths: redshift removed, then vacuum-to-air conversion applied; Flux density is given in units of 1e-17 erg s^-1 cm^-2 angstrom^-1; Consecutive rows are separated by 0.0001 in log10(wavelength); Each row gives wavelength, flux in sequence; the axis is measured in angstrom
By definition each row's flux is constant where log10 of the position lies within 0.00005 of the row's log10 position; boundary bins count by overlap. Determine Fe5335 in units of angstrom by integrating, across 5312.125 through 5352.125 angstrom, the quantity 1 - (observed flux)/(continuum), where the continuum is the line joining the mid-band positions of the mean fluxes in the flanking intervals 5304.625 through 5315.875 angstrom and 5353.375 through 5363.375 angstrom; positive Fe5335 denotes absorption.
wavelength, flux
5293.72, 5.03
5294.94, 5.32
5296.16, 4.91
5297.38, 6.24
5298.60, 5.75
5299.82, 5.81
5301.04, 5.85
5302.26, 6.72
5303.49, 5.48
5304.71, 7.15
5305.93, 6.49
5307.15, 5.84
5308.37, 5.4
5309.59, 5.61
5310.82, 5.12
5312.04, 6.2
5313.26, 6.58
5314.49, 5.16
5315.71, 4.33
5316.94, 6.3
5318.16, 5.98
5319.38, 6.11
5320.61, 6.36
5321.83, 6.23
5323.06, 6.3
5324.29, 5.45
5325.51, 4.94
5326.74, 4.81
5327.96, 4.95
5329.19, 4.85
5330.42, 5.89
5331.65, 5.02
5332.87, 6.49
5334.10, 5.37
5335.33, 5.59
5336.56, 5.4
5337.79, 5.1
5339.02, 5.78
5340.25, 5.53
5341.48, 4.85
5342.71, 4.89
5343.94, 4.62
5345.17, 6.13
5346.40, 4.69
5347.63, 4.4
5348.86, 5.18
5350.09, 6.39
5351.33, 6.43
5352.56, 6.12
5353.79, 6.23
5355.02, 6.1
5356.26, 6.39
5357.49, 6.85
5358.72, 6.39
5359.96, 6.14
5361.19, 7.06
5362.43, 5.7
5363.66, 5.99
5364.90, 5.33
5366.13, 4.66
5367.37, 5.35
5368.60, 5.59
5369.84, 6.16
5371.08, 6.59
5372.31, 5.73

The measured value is 3.4 angstrom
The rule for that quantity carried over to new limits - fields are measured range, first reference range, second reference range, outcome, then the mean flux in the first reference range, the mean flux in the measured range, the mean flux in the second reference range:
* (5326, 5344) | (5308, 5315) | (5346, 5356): 1.3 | 5.69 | 5.29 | 5.74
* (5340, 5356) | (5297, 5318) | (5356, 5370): 1.1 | 5.88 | 5.52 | 5.95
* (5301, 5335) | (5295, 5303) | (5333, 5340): -0.4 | 5.83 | 5.75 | 5.52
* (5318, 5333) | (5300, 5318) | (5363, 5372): 0.5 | 5.87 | 5.61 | 5.67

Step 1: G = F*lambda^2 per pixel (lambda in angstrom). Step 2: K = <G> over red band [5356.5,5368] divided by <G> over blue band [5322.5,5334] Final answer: 1.12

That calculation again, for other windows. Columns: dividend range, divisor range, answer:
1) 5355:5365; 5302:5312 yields 1.07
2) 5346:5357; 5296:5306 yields 0.97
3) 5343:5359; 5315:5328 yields 1.04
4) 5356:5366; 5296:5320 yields 1.07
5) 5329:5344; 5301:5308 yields 0.87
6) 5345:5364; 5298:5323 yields 1.03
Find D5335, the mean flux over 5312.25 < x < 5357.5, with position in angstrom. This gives 5.6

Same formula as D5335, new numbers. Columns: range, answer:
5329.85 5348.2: 5.32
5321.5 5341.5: 5.45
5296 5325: 5.9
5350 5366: 6.19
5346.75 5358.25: 5.99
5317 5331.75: 5.62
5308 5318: 5.61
